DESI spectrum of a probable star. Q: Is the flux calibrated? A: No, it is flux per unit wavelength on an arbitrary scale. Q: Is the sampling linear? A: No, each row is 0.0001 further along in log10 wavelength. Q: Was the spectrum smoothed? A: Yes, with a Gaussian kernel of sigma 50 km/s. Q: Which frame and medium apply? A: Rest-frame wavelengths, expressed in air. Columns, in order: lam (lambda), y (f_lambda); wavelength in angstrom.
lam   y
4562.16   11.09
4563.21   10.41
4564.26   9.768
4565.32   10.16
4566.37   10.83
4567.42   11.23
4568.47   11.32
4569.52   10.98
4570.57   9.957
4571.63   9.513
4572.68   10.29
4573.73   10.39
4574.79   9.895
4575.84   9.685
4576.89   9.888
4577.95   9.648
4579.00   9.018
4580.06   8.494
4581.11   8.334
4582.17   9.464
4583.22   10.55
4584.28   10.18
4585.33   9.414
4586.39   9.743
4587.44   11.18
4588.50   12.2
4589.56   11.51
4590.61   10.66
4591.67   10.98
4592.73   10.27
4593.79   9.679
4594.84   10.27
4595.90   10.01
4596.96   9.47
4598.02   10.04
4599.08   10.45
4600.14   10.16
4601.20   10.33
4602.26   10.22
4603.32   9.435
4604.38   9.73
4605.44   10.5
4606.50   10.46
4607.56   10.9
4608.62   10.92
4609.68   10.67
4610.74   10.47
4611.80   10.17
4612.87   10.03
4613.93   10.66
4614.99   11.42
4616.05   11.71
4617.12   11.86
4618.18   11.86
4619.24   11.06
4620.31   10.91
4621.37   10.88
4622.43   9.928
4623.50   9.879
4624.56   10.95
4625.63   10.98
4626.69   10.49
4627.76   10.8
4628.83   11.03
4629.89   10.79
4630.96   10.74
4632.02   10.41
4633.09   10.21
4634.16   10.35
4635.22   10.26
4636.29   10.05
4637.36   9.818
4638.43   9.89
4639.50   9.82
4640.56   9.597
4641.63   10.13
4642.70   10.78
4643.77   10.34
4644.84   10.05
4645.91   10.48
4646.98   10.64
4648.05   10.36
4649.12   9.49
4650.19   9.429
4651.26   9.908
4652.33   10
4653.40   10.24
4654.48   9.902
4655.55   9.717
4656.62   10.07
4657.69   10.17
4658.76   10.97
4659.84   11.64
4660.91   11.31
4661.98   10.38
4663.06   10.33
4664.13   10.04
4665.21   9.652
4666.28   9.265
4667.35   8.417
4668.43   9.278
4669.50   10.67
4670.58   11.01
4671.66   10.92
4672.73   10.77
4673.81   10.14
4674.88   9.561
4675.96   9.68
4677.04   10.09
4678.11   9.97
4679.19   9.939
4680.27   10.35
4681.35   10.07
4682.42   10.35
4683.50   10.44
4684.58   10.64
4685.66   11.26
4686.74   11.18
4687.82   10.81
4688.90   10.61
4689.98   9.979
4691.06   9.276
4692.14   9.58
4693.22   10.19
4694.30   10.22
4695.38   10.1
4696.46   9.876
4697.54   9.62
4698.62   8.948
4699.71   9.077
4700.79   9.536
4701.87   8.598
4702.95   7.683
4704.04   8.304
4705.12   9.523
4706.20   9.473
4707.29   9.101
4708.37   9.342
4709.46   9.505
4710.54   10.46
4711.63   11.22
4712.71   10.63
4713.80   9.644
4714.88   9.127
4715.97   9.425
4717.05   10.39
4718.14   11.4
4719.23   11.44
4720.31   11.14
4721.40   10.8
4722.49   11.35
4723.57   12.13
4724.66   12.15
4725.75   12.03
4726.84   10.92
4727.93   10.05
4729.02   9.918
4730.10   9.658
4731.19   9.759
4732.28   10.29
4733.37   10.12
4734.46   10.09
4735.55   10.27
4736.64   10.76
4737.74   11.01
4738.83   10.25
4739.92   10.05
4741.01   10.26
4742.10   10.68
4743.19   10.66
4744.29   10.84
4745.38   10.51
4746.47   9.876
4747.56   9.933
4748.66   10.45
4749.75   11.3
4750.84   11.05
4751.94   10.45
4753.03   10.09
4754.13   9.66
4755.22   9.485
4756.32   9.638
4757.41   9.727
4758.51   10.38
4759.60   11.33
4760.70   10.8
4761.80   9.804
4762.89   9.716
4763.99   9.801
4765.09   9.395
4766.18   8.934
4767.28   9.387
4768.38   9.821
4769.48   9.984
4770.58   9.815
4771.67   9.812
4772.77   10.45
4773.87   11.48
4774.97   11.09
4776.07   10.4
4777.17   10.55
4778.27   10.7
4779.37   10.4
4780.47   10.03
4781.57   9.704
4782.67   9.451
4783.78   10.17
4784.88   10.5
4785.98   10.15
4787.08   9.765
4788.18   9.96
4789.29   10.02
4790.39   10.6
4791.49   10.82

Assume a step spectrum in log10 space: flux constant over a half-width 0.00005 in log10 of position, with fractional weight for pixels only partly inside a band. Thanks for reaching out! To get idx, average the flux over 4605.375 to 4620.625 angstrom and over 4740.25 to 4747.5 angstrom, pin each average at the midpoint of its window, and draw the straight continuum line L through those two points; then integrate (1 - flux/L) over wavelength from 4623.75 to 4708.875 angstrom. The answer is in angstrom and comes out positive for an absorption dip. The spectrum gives 5.14 angstrom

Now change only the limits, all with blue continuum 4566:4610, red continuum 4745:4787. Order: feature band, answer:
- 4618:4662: -0.8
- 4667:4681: 0.1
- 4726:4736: 0.0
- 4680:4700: 0.1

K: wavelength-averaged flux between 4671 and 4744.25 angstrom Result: 10.2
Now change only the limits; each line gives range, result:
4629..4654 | 10.2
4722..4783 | 10.3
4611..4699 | 10.3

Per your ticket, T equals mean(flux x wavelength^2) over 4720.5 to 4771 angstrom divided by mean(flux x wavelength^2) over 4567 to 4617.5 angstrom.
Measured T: 1.1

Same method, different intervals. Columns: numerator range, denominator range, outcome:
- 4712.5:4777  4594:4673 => 1.05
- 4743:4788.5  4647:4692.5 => 1.04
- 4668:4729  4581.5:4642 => 1.01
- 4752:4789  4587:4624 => 1.02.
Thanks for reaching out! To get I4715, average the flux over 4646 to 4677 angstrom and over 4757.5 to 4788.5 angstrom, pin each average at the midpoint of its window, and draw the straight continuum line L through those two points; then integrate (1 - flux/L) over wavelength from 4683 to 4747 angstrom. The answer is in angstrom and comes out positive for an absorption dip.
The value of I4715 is -0.44 angstrom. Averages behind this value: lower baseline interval 10.1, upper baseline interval 10.1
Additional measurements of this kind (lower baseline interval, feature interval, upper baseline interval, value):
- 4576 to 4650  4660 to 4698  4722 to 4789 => 0.5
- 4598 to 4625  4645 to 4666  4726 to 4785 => 0.5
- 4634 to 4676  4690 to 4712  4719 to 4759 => 1.8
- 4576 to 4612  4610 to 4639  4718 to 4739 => -1.0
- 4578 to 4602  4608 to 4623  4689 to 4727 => -1.2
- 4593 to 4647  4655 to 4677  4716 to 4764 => 0.6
